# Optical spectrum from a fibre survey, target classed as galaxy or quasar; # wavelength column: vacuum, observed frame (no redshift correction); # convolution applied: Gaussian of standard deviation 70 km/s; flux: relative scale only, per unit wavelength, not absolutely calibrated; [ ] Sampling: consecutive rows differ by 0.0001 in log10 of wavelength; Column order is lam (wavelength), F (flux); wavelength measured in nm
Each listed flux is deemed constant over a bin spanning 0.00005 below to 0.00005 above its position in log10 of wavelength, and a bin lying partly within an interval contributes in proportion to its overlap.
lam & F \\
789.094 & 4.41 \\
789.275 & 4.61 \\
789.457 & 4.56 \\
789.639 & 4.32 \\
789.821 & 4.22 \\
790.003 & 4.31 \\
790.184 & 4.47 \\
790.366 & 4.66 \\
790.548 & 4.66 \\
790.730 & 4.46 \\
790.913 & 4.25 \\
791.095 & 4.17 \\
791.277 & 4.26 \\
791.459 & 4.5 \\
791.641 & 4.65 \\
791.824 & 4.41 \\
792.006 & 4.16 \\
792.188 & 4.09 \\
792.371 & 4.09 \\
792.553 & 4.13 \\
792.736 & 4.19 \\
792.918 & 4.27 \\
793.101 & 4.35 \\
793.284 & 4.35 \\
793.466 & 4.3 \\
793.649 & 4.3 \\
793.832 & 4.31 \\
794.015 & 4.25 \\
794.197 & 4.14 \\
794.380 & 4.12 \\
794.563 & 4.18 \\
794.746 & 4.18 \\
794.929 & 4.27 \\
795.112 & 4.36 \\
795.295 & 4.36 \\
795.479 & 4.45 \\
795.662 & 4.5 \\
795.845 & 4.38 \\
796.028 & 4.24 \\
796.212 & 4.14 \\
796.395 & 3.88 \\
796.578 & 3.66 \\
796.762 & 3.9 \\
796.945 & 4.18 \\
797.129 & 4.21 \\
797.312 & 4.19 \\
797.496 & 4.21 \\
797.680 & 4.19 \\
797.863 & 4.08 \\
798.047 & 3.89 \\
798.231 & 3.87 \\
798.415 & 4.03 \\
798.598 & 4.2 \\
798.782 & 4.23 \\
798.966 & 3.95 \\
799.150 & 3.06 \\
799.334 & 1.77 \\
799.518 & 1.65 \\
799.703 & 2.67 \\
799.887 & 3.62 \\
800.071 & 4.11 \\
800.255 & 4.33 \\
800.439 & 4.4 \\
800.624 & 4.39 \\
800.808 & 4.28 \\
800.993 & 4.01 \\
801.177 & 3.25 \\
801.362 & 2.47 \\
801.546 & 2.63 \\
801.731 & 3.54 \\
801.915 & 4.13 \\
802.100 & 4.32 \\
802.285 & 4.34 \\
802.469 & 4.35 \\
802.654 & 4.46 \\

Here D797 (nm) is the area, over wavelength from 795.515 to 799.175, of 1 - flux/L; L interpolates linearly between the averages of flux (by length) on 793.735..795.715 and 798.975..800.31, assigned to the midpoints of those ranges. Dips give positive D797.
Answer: -0.467 nm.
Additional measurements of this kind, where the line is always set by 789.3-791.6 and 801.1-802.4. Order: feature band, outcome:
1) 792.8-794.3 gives -0.04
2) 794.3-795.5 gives -0.06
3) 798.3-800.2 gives 0.20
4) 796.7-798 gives -0.08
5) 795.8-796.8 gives -0.01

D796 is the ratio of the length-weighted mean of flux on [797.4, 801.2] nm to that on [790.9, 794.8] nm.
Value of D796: 0.9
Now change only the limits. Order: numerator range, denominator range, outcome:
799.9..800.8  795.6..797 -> 1.04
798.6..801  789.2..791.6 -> 0.81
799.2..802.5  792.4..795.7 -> 0.83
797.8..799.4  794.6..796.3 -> 0.86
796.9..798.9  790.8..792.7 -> 0.96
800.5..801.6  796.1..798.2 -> 0.88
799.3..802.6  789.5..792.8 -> 0.83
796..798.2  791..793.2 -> 0.95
